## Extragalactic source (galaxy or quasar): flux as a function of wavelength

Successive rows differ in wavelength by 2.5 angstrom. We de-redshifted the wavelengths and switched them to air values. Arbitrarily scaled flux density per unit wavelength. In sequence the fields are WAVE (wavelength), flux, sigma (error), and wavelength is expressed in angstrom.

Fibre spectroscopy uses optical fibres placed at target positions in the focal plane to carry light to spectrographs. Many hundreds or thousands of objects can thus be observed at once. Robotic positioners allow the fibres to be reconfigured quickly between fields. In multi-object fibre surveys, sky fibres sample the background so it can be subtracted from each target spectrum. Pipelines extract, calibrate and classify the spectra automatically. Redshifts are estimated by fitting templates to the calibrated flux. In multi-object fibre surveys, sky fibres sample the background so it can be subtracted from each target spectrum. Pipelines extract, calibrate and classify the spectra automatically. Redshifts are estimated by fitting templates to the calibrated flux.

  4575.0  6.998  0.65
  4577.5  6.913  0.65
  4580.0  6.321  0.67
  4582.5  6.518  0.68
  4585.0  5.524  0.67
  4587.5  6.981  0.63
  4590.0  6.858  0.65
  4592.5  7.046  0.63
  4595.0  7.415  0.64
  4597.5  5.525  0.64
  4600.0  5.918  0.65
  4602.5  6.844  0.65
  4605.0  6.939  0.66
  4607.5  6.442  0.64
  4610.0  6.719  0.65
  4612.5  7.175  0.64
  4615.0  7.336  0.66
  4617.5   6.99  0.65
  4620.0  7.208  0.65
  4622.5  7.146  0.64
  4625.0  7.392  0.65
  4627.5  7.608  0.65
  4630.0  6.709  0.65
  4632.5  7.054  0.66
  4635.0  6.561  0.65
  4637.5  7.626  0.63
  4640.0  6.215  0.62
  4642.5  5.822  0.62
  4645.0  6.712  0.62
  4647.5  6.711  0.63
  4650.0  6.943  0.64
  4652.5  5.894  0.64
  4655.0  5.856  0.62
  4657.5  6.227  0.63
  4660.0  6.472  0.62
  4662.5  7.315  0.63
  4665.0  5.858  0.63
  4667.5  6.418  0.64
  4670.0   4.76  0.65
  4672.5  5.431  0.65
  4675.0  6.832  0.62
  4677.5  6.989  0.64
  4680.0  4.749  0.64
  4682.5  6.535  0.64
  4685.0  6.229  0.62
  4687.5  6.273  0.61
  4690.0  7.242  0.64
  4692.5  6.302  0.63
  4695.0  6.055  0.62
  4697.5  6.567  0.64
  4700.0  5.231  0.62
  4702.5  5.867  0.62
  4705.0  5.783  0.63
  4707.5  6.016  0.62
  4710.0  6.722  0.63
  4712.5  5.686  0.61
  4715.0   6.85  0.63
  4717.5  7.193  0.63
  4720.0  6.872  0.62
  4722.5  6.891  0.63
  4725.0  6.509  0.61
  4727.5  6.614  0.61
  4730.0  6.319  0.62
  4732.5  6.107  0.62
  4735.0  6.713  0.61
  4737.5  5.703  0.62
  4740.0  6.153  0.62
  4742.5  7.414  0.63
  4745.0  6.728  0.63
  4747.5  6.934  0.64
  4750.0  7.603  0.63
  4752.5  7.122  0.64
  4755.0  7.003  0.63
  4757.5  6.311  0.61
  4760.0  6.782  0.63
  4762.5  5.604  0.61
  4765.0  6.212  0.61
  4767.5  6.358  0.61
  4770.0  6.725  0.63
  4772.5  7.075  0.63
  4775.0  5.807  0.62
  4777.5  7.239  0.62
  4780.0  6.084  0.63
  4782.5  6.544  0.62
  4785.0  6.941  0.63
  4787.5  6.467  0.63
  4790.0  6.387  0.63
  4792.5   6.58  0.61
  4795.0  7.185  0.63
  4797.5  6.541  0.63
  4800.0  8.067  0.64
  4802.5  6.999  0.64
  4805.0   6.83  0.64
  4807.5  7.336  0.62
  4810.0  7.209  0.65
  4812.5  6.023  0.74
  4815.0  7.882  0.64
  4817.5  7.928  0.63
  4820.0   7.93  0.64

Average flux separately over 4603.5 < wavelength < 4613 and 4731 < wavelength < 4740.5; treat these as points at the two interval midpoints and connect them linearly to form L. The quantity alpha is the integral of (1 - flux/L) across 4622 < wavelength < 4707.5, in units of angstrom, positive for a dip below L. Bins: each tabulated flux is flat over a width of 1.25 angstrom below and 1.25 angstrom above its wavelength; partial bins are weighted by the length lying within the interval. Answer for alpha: 1.8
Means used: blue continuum 6.79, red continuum 6.17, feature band 6.38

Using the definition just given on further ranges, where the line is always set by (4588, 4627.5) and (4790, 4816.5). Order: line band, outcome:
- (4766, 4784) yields 1.2 angstrom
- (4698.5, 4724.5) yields 2.4 angstrom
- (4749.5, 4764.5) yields 0.7 angstrom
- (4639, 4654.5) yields 1.3 angstrom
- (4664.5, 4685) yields 2.9 angstrom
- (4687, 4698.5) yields 0.8 angstrom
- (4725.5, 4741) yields 1.6 angstrom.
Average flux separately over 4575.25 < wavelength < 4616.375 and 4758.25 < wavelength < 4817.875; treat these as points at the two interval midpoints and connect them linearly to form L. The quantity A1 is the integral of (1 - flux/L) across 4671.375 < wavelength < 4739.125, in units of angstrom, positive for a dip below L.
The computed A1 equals 4.2 angstrom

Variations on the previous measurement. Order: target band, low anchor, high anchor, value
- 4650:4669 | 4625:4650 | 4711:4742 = 1.19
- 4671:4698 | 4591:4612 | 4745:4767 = 1.58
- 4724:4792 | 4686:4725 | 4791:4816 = 1.62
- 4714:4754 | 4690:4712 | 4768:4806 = -2.32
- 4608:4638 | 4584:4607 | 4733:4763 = -2.31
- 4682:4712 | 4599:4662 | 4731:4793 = 2.04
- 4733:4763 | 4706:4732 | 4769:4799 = -0.44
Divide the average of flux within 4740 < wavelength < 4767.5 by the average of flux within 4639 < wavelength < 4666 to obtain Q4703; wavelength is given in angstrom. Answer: 1.06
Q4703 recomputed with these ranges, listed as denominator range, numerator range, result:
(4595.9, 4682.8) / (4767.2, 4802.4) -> 1.03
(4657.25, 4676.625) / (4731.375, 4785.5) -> 1.07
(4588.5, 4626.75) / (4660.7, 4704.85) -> 0.89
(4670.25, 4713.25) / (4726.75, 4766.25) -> 1.08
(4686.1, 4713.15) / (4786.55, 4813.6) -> 1.12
